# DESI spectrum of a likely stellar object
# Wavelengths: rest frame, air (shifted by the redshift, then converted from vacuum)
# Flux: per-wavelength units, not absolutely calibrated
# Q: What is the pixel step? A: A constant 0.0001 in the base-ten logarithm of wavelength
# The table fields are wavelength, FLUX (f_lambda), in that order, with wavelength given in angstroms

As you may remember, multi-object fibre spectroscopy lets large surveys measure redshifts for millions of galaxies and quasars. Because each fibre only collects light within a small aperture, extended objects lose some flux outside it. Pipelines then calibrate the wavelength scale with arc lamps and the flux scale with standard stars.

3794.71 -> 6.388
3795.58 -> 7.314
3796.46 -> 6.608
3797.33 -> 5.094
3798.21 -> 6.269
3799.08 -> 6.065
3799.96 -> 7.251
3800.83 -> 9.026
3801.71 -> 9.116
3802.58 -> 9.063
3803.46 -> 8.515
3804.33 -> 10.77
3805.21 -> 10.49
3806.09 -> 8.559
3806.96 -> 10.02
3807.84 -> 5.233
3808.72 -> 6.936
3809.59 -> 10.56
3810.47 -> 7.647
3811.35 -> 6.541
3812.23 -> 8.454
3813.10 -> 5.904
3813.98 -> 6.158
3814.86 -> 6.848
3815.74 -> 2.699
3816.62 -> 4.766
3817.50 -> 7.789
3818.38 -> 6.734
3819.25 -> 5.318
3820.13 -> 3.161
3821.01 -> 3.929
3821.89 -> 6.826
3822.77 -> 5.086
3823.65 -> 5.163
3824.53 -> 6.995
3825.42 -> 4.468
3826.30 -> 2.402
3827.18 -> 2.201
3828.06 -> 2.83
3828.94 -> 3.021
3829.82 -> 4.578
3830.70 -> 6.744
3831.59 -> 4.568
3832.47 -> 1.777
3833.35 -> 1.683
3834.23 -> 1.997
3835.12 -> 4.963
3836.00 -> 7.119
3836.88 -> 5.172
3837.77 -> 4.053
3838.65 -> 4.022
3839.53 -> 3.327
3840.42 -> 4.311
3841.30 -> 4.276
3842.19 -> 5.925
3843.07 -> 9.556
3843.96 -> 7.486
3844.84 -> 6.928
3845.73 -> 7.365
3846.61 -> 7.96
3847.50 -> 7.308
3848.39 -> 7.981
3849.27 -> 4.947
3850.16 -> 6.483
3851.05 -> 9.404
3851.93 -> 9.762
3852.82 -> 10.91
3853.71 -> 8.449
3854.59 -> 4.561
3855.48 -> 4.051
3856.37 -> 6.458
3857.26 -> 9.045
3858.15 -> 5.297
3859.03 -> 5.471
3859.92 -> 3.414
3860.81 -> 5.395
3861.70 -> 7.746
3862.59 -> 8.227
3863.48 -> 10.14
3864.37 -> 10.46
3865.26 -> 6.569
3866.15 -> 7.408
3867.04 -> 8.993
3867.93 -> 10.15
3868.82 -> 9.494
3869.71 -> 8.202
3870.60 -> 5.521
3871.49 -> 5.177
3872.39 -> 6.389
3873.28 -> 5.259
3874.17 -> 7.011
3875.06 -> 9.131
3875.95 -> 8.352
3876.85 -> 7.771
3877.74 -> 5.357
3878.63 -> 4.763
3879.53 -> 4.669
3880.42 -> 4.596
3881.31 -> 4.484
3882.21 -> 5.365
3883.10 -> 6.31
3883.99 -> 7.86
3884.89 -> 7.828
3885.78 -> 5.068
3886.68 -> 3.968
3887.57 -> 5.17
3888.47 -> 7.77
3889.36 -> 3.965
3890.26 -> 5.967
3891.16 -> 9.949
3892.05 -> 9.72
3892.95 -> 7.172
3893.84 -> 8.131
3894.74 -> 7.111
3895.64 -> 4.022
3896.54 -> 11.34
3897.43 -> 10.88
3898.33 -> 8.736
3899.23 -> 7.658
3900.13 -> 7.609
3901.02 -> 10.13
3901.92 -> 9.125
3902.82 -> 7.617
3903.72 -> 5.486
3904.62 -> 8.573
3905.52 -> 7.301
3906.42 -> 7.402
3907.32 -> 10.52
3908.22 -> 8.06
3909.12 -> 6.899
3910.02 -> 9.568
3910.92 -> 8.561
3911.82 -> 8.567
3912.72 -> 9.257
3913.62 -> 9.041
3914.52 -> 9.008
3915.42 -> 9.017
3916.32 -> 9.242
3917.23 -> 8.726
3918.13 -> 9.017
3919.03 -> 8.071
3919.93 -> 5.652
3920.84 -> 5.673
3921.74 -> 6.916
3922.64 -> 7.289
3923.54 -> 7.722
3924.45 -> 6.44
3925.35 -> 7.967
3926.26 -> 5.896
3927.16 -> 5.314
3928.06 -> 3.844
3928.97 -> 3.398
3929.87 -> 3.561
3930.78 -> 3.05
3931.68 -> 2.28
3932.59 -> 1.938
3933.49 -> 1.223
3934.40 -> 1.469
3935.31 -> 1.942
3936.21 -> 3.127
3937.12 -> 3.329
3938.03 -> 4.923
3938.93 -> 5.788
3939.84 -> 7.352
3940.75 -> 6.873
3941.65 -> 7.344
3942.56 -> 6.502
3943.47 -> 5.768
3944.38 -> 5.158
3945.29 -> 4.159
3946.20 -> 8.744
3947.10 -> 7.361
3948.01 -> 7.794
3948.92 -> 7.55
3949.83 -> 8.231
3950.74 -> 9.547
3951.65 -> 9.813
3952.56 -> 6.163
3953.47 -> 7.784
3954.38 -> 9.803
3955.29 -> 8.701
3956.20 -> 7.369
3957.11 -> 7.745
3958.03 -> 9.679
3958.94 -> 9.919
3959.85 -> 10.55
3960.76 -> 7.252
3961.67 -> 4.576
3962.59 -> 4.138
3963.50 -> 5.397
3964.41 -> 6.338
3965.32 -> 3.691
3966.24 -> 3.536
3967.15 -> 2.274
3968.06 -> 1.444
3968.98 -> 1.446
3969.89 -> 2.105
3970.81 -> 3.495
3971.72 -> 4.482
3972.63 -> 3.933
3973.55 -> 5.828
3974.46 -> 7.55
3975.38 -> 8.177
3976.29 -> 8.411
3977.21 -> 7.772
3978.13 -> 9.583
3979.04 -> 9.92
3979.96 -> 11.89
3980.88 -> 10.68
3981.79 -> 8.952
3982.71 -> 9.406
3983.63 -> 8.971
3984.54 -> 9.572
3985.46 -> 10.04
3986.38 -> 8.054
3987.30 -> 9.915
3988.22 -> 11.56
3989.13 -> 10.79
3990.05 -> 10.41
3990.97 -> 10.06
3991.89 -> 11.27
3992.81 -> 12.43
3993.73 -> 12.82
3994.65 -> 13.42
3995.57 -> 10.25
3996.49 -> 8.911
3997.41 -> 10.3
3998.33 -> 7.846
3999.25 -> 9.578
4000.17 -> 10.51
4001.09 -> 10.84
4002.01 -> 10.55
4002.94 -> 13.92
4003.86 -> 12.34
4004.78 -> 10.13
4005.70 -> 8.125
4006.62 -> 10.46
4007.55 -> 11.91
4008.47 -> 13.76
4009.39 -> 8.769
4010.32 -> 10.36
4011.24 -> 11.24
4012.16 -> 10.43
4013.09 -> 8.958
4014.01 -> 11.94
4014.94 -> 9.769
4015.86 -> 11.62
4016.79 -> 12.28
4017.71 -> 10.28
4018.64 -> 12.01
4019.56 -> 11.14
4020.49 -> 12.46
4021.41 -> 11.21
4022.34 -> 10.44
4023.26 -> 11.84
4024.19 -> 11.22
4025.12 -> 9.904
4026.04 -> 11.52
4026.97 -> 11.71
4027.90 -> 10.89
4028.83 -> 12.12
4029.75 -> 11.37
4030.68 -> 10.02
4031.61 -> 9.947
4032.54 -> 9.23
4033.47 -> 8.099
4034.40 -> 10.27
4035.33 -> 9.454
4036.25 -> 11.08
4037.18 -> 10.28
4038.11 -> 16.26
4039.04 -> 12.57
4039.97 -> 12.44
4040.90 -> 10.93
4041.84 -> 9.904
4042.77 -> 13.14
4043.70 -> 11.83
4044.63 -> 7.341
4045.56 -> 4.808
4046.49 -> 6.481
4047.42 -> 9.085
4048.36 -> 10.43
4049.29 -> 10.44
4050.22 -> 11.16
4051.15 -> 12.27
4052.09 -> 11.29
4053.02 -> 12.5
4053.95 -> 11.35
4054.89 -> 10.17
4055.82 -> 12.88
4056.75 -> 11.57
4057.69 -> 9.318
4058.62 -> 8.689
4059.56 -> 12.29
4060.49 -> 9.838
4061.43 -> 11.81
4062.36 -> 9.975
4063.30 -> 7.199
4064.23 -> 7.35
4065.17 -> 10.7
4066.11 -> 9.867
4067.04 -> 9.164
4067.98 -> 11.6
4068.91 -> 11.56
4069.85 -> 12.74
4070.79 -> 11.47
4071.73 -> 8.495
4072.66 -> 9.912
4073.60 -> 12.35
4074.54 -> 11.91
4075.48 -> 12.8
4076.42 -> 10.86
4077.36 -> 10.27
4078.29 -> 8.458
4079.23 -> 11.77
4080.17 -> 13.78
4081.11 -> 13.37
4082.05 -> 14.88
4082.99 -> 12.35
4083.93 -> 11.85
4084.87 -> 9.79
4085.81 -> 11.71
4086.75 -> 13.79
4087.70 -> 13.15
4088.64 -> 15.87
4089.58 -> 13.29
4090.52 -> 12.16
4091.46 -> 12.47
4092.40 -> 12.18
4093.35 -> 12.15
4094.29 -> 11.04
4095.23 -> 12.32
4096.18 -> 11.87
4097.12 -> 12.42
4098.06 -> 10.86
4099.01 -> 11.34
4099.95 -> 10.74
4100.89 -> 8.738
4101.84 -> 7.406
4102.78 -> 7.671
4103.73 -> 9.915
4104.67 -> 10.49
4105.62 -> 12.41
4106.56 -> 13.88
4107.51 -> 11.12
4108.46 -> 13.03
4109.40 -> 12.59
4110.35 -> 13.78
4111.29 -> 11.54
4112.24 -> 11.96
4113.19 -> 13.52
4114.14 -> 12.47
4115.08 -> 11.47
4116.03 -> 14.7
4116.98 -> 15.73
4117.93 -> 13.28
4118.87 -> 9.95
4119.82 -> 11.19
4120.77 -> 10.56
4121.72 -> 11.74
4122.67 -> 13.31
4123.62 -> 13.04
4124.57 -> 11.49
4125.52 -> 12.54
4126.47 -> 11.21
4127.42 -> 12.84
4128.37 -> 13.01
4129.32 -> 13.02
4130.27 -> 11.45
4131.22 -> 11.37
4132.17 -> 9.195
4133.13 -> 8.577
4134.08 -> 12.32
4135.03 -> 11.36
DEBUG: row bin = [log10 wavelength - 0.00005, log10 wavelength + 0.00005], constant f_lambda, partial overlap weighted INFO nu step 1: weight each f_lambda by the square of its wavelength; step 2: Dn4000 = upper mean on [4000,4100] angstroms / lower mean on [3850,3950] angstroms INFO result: 1.75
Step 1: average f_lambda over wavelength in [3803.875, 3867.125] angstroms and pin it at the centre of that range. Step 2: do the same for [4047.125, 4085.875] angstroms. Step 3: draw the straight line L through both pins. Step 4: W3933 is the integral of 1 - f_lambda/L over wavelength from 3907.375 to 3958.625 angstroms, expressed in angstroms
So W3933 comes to 9.7 angstroms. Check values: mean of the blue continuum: 6.23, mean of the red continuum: 11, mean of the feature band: 6.67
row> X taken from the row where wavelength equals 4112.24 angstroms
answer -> 11.96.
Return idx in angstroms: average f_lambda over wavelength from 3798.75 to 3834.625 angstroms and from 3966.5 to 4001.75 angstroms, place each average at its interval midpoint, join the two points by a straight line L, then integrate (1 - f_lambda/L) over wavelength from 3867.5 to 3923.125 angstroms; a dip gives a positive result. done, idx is -1.81 angstroms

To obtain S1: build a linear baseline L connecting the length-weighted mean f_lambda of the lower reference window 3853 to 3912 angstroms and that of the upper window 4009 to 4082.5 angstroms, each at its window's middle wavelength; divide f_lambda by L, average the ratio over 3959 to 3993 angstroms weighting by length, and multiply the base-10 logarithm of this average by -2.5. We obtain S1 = 0.25 mag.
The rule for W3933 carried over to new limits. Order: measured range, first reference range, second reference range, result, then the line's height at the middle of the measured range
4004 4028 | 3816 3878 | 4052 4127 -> -2.51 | 9.92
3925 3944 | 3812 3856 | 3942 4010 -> 7.91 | 7.54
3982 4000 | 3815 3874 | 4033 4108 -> -1.95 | 9.27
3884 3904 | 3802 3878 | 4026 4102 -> 0.21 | 7.57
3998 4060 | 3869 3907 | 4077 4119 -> -2.45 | 10.4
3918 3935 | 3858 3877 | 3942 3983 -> 5.03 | 7.07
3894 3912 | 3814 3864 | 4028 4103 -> -2.62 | 7.2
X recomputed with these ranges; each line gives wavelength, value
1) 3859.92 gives 3.414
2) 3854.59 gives 4.561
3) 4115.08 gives 11.47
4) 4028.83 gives 12.12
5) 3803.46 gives 8.515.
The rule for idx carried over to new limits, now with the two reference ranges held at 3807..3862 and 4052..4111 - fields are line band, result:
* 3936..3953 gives 3.3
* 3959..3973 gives 6.8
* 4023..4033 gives -0.7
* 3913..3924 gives -0.4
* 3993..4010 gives -2.3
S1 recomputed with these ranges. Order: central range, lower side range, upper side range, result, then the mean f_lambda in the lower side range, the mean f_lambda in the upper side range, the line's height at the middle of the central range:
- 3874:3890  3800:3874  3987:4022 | 0.252 mag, 6.46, 10.9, 7.66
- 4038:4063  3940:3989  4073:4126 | -0.042 mag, 7.25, 12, 10.3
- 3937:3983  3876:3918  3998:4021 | 0.350 mag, 7.53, 10.9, 9.4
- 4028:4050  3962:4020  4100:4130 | -0.024 mag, 9.01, 11.9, 10.1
